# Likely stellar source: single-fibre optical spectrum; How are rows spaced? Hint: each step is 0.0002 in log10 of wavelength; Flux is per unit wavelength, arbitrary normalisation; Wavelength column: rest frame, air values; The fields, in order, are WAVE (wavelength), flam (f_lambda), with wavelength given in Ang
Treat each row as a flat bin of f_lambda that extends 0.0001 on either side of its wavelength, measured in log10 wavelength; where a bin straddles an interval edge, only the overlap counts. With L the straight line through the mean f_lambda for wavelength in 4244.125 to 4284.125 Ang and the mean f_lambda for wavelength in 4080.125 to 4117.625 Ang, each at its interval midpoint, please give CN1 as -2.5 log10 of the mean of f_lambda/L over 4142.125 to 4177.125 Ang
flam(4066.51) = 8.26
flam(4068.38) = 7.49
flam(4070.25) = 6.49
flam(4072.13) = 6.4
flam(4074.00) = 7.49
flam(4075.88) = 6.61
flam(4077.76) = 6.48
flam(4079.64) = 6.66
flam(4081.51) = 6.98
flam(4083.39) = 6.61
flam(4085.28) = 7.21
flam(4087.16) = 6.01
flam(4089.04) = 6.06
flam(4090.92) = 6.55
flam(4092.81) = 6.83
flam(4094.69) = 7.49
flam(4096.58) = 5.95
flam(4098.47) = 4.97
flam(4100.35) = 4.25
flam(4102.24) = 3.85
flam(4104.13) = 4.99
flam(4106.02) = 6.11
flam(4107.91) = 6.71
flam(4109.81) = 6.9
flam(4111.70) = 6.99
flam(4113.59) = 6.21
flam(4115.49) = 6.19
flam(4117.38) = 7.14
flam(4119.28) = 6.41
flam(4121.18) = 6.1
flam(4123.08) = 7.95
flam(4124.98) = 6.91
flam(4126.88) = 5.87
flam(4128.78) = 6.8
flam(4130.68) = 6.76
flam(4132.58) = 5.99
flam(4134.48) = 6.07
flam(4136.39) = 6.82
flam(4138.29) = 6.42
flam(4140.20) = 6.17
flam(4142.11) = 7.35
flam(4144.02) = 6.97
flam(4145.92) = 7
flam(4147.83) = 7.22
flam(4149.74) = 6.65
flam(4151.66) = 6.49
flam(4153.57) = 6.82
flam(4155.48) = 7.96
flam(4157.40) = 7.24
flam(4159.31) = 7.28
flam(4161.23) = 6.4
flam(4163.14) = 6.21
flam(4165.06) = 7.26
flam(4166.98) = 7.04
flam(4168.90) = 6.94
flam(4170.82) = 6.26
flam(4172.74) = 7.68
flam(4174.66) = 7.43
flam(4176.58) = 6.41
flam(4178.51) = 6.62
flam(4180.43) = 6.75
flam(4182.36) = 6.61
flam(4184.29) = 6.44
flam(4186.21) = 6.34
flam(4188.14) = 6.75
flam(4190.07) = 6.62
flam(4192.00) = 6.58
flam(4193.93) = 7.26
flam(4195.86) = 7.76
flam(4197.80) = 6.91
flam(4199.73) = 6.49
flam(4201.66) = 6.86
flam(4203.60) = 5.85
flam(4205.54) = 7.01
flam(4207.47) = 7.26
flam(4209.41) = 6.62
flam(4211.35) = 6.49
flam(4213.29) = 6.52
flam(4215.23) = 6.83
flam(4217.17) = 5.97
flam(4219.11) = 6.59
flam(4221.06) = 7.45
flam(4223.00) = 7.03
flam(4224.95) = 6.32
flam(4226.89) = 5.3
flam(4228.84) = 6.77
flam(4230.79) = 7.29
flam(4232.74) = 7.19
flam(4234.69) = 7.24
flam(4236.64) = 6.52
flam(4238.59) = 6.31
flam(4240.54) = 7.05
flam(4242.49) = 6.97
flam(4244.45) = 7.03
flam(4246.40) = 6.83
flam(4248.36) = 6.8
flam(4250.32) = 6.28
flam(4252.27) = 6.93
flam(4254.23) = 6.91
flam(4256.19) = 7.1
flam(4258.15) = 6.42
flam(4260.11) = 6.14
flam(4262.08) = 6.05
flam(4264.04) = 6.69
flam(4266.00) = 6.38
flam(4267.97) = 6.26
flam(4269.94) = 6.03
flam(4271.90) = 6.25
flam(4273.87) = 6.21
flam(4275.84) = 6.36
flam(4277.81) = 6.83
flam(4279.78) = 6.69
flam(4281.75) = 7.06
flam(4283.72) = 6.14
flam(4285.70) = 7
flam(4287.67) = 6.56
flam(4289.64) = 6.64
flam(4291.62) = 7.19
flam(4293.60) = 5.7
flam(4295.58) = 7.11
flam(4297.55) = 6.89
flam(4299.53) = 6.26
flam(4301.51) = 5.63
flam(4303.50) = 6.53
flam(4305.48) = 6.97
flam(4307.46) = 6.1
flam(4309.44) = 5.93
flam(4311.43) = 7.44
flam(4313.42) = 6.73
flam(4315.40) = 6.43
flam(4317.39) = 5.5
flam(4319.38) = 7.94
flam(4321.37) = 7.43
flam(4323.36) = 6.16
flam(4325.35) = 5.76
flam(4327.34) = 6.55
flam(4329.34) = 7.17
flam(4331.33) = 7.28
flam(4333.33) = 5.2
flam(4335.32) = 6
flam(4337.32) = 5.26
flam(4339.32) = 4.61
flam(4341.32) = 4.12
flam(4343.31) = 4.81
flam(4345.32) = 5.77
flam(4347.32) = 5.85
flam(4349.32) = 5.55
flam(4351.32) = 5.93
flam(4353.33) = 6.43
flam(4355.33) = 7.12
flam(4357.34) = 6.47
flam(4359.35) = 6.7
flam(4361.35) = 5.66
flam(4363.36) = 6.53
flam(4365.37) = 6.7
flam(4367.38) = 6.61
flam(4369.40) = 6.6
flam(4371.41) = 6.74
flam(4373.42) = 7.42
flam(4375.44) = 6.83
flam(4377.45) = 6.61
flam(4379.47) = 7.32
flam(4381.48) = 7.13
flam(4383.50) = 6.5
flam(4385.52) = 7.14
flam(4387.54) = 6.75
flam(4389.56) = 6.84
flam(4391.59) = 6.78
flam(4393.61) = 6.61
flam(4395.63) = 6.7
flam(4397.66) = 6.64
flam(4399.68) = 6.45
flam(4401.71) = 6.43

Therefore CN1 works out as -0.11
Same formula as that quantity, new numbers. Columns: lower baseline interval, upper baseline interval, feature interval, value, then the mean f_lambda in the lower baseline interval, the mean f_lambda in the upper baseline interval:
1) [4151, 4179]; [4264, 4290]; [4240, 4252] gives -0.03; 6.95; 6.5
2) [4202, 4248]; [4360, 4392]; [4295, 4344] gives 0.09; 6.72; 6.76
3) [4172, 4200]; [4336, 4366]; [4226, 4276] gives -0.02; 6.85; 5.83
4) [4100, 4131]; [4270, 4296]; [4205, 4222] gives -0.05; 6.27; 6.56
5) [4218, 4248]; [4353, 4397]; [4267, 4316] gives 0.04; 6.79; 6.74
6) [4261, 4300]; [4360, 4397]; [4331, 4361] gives 0.16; 6.52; 6.75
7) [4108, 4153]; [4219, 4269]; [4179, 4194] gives 0.01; 6.67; 6.69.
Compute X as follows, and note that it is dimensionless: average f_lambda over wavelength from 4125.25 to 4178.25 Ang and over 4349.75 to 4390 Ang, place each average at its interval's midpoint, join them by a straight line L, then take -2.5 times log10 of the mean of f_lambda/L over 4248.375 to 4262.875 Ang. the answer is 0.03 mag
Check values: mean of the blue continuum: 6.8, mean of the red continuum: 6.68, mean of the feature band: 6.57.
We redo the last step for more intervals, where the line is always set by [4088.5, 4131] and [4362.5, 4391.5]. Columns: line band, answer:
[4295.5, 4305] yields 0.04 mag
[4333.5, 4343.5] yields 0.33 mag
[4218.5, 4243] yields -0.04 mag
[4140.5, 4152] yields -0.10 mag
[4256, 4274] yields 0.04 mag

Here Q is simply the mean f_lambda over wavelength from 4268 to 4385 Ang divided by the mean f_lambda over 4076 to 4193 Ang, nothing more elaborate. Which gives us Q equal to 0.97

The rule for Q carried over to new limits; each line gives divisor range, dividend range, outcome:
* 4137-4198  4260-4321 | 0.95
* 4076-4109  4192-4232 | 1.10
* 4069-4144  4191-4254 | 1.05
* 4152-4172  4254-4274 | 0.92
